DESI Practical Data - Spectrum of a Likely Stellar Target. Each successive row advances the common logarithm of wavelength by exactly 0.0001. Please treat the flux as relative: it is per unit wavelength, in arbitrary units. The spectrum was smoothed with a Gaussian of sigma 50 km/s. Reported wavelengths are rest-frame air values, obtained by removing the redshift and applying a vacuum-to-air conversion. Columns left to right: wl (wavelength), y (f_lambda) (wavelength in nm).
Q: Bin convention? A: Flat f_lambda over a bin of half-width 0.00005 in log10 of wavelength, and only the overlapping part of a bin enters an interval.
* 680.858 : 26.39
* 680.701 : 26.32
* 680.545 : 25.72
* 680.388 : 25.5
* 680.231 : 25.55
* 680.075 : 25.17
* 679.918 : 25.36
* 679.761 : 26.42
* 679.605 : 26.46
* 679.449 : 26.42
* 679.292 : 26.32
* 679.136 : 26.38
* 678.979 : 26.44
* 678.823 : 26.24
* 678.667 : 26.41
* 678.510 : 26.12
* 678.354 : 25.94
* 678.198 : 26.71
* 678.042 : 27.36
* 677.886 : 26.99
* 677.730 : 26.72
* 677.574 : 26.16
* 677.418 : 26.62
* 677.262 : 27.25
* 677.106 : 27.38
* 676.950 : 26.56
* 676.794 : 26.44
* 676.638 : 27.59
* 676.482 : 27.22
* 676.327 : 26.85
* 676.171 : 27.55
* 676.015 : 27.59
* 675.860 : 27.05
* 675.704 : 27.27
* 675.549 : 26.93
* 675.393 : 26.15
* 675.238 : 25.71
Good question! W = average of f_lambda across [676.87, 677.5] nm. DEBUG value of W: 26.9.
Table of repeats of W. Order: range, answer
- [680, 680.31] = 25.4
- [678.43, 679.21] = 26.3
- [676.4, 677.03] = 27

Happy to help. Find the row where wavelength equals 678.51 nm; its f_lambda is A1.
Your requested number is 26.12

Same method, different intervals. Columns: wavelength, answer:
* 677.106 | 27.38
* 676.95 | 26.56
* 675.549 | 26.93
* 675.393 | 26.15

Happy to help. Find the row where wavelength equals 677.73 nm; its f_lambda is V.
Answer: 26.72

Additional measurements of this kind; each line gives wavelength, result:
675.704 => 27.27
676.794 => 26.44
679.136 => 26.38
